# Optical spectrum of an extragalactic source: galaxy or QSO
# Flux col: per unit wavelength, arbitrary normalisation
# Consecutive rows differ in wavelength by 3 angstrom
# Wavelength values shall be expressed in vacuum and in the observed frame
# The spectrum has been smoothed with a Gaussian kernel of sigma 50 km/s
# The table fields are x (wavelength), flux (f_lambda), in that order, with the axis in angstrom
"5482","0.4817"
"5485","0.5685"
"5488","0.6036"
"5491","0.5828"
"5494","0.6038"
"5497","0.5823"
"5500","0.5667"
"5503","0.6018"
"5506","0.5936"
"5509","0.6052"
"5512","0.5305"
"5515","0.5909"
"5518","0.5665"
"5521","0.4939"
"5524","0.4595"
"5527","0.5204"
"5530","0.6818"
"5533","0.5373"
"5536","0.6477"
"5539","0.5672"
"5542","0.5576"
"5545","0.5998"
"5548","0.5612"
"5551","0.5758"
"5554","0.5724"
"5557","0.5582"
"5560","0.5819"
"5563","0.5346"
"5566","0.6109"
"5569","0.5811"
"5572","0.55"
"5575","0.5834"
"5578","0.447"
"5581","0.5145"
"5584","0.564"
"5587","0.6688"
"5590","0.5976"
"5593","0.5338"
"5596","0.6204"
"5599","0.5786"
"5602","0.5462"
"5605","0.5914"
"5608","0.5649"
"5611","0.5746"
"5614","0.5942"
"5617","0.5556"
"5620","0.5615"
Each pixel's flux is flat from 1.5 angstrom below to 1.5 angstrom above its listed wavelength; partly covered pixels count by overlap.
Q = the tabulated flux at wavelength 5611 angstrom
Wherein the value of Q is 0.5746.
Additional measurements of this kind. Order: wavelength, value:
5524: 0.4595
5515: 0.5909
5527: 0.5204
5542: 0.5576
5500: 0.5667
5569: 0.5811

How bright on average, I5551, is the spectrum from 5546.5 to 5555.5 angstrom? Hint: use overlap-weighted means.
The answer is 0.57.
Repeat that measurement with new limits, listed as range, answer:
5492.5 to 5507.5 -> 0.59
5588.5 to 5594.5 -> 0.566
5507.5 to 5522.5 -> 0.557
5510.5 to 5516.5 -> 0.561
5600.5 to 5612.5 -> 0.569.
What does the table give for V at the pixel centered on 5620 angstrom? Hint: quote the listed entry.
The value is 0.5615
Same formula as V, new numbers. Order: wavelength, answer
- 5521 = 0.4939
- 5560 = 0.5819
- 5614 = 0.5942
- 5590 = 0.5976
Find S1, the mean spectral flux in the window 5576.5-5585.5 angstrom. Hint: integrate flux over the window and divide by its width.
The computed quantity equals 0.508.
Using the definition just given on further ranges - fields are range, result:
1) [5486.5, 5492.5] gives 0.593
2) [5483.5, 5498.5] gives 0.588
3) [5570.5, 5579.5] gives 0.527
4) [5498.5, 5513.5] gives 0.58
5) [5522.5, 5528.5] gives 0.49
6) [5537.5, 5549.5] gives 0.571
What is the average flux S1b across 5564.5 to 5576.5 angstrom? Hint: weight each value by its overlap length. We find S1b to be 0.581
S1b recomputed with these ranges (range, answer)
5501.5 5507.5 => 0.598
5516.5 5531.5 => 0.544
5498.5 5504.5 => 0.584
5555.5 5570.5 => 0.573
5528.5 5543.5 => 0.598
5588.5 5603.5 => 0.575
